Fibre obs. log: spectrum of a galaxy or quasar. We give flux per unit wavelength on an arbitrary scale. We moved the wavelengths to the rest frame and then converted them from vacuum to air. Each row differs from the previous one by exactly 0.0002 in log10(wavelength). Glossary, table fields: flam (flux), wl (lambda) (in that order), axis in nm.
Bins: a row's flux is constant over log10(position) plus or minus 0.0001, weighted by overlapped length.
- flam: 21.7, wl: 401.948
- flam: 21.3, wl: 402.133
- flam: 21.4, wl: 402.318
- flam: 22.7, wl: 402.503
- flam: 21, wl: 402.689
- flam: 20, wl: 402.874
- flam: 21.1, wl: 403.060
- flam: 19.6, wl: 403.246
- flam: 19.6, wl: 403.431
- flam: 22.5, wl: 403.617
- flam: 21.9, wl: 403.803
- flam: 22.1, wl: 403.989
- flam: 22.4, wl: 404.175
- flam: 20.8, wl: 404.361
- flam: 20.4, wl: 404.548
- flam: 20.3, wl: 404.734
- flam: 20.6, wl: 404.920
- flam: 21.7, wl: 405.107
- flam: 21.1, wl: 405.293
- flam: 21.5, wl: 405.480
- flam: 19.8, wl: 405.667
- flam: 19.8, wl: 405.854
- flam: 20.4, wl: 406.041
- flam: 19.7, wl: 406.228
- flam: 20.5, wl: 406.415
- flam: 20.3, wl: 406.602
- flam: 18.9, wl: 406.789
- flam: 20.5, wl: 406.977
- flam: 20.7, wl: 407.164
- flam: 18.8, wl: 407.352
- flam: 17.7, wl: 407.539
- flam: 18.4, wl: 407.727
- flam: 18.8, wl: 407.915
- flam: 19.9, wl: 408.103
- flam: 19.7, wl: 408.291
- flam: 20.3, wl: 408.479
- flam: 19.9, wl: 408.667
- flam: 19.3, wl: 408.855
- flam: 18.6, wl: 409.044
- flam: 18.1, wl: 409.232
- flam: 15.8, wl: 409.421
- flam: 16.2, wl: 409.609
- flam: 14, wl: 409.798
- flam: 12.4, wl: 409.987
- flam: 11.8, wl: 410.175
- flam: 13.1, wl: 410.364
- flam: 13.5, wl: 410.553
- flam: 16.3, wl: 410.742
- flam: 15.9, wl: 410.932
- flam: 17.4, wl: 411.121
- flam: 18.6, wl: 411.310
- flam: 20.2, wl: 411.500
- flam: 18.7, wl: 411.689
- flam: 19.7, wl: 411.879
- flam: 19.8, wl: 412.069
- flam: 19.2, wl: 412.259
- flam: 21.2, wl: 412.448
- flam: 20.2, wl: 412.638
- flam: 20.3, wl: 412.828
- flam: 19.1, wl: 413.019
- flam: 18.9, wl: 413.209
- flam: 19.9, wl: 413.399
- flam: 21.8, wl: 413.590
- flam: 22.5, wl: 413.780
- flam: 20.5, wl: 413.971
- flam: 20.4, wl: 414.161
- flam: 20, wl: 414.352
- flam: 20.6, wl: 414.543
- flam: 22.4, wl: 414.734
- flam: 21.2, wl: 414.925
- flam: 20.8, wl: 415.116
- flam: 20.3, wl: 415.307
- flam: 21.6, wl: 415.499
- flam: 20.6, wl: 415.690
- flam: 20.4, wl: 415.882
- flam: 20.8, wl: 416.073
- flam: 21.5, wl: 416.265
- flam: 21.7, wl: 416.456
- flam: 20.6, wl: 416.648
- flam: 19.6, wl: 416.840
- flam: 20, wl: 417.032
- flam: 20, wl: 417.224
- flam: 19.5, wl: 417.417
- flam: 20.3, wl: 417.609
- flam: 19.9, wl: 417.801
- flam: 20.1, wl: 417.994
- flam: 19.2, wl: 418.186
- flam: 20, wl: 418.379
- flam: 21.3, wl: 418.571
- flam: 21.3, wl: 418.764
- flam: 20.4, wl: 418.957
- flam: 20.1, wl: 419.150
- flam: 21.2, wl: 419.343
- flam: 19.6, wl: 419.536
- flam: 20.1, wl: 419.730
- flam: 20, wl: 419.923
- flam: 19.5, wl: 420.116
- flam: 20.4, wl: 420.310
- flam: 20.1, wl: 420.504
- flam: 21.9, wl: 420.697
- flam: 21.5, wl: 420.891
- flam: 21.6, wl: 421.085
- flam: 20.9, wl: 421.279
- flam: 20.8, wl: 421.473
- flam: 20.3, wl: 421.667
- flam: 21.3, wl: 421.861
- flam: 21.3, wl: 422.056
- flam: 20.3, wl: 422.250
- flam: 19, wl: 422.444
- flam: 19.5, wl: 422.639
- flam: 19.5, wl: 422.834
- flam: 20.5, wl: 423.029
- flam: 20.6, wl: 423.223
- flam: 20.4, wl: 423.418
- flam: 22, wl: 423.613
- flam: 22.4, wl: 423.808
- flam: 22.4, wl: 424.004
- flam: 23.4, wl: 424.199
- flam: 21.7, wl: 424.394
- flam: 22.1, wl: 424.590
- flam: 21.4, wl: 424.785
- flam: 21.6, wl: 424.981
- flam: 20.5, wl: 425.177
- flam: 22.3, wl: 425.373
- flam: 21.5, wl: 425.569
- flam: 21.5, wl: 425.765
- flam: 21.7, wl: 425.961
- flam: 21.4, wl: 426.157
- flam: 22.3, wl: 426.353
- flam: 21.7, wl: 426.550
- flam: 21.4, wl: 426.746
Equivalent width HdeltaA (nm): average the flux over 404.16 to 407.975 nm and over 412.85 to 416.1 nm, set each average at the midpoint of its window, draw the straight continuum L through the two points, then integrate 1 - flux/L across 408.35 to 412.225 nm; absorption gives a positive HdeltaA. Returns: 0.64 nm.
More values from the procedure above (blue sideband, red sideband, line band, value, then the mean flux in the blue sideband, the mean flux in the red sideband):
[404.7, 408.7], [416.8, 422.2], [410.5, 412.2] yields 0.19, 20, 20.4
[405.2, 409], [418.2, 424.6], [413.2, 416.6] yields -0.10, 19.8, 20.8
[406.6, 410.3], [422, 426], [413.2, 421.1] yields -0.34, 17.9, 21.2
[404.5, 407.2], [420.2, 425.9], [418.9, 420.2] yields 0.05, 20.4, 21.1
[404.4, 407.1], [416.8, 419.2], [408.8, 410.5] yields 0.42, 20.4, 20.1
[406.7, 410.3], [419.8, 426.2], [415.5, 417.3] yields -0.10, 17.8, 21.1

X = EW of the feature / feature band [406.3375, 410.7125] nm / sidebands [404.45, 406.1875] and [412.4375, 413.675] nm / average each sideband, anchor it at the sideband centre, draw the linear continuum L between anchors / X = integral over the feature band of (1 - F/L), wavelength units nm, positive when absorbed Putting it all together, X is 0.59 nm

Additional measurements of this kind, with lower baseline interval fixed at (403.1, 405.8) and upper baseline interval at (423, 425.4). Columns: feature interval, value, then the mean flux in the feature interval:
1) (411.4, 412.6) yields 0.08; 19.8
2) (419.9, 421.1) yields 0.05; 20.7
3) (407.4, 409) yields 0.14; 19.2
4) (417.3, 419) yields 0.10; 20.2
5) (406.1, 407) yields 0.05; 20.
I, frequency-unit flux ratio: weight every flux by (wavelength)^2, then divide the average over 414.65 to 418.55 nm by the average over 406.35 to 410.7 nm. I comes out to 1.2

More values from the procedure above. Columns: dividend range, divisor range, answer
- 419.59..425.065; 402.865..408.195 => 1.12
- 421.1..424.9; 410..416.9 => 1.14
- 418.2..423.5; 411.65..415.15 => 1.04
